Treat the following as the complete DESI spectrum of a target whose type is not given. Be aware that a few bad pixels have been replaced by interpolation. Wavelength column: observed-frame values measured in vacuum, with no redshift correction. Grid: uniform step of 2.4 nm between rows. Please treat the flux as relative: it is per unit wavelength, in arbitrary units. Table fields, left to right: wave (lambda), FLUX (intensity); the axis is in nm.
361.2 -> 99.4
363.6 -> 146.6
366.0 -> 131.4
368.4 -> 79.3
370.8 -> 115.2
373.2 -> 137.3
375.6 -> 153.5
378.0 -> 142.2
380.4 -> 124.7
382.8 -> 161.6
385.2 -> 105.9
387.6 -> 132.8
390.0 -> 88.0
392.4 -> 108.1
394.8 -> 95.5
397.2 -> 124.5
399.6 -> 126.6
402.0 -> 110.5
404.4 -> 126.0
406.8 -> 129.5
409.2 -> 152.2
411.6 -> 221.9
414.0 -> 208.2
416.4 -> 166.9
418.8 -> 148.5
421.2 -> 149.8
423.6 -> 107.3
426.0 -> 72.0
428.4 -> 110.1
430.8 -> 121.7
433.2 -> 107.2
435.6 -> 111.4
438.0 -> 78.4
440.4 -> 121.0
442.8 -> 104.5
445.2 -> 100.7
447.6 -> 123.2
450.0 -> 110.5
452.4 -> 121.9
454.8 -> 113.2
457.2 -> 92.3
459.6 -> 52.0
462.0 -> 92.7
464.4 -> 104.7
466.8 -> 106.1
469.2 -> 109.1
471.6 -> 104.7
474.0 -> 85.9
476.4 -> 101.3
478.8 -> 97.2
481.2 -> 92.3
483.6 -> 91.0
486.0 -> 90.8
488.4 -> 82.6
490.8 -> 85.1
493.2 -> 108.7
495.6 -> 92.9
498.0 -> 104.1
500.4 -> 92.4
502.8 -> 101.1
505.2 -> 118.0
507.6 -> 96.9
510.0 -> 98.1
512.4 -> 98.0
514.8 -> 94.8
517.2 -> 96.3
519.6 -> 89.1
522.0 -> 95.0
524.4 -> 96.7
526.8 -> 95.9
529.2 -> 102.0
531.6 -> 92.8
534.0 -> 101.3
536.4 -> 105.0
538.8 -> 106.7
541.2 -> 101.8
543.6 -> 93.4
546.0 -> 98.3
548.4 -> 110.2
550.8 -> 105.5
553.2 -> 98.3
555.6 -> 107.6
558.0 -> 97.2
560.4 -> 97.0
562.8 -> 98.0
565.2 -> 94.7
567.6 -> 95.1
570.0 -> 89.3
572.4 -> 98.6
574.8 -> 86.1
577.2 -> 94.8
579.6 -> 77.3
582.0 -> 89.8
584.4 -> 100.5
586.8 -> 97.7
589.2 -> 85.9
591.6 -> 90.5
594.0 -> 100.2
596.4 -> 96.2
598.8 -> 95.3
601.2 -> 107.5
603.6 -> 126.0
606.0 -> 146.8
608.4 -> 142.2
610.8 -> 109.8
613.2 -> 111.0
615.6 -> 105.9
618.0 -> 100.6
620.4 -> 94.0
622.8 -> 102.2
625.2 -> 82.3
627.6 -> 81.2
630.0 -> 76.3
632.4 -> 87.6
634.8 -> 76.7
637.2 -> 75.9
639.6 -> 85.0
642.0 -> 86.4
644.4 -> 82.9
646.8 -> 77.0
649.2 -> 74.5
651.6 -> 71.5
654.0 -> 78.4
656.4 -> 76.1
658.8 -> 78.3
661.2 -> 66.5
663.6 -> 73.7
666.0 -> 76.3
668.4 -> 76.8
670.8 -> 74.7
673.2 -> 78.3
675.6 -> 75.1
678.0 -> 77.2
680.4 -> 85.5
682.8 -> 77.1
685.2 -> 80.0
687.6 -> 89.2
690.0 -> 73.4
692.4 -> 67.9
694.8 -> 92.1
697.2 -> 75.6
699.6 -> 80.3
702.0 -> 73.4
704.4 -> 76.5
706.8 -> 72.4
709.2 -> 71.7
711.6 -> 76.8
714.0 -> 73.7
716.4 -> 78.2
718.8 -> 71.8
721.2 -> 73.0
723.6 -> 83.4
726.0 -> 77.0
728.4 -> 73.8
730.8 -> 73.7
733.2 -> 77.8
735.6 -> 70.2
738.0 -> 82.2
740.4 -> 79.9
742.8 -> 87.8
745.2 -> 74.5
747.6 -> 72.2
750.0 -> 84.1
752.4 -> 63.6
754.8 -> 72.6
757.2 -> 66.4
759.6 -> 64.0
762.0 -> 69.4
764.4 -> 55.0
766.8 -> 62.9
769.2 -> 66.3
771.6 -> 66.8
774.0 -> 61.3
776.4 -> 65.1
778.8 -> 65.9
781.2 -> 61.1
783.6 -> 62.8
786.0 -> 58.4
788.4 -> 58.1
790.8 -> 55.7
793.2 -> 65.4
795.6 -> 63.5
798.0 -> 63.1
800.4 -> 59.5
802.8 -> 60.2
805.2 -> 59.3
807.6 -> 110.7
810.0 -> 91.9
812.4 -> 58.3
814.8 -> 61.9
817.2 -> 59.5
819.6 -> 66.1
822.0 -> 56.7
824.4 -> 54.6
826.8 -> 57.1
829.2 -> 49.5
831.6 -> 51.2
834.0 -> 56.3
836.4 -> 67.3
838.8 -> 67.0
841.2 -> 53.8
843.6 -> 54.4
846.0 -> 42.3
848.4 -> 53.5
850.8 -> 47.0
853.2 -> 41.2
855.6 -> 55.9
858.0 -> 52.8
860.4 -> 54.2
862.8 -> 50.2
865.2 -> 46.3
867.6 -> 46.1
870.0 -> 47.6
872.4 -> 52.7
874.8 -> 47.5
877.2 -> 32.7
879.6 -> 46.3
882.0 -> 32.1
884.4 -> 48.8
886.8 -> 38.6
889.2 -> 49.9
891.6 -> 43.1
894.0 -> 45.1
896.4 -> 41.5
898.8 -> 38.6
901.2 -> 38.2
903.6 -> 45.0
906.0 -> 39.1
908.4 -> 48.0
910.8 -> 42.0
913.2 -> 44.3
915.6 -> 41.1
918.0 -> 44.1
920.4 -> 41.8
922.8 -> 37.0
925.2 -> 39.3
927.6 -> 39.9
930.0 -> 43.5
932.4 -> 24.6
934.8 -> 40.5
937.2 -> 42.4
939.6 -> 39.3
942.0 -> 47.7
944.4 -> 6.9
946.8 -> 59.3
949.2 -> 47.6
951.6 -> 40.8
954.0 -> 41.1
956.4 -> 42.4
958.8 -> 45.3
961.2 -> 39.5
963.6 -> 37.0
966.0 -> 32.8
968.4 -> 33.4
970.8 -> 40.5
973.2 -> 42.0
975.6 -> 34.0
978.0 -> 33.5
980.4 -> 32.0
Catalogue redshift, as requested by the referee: 1.169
